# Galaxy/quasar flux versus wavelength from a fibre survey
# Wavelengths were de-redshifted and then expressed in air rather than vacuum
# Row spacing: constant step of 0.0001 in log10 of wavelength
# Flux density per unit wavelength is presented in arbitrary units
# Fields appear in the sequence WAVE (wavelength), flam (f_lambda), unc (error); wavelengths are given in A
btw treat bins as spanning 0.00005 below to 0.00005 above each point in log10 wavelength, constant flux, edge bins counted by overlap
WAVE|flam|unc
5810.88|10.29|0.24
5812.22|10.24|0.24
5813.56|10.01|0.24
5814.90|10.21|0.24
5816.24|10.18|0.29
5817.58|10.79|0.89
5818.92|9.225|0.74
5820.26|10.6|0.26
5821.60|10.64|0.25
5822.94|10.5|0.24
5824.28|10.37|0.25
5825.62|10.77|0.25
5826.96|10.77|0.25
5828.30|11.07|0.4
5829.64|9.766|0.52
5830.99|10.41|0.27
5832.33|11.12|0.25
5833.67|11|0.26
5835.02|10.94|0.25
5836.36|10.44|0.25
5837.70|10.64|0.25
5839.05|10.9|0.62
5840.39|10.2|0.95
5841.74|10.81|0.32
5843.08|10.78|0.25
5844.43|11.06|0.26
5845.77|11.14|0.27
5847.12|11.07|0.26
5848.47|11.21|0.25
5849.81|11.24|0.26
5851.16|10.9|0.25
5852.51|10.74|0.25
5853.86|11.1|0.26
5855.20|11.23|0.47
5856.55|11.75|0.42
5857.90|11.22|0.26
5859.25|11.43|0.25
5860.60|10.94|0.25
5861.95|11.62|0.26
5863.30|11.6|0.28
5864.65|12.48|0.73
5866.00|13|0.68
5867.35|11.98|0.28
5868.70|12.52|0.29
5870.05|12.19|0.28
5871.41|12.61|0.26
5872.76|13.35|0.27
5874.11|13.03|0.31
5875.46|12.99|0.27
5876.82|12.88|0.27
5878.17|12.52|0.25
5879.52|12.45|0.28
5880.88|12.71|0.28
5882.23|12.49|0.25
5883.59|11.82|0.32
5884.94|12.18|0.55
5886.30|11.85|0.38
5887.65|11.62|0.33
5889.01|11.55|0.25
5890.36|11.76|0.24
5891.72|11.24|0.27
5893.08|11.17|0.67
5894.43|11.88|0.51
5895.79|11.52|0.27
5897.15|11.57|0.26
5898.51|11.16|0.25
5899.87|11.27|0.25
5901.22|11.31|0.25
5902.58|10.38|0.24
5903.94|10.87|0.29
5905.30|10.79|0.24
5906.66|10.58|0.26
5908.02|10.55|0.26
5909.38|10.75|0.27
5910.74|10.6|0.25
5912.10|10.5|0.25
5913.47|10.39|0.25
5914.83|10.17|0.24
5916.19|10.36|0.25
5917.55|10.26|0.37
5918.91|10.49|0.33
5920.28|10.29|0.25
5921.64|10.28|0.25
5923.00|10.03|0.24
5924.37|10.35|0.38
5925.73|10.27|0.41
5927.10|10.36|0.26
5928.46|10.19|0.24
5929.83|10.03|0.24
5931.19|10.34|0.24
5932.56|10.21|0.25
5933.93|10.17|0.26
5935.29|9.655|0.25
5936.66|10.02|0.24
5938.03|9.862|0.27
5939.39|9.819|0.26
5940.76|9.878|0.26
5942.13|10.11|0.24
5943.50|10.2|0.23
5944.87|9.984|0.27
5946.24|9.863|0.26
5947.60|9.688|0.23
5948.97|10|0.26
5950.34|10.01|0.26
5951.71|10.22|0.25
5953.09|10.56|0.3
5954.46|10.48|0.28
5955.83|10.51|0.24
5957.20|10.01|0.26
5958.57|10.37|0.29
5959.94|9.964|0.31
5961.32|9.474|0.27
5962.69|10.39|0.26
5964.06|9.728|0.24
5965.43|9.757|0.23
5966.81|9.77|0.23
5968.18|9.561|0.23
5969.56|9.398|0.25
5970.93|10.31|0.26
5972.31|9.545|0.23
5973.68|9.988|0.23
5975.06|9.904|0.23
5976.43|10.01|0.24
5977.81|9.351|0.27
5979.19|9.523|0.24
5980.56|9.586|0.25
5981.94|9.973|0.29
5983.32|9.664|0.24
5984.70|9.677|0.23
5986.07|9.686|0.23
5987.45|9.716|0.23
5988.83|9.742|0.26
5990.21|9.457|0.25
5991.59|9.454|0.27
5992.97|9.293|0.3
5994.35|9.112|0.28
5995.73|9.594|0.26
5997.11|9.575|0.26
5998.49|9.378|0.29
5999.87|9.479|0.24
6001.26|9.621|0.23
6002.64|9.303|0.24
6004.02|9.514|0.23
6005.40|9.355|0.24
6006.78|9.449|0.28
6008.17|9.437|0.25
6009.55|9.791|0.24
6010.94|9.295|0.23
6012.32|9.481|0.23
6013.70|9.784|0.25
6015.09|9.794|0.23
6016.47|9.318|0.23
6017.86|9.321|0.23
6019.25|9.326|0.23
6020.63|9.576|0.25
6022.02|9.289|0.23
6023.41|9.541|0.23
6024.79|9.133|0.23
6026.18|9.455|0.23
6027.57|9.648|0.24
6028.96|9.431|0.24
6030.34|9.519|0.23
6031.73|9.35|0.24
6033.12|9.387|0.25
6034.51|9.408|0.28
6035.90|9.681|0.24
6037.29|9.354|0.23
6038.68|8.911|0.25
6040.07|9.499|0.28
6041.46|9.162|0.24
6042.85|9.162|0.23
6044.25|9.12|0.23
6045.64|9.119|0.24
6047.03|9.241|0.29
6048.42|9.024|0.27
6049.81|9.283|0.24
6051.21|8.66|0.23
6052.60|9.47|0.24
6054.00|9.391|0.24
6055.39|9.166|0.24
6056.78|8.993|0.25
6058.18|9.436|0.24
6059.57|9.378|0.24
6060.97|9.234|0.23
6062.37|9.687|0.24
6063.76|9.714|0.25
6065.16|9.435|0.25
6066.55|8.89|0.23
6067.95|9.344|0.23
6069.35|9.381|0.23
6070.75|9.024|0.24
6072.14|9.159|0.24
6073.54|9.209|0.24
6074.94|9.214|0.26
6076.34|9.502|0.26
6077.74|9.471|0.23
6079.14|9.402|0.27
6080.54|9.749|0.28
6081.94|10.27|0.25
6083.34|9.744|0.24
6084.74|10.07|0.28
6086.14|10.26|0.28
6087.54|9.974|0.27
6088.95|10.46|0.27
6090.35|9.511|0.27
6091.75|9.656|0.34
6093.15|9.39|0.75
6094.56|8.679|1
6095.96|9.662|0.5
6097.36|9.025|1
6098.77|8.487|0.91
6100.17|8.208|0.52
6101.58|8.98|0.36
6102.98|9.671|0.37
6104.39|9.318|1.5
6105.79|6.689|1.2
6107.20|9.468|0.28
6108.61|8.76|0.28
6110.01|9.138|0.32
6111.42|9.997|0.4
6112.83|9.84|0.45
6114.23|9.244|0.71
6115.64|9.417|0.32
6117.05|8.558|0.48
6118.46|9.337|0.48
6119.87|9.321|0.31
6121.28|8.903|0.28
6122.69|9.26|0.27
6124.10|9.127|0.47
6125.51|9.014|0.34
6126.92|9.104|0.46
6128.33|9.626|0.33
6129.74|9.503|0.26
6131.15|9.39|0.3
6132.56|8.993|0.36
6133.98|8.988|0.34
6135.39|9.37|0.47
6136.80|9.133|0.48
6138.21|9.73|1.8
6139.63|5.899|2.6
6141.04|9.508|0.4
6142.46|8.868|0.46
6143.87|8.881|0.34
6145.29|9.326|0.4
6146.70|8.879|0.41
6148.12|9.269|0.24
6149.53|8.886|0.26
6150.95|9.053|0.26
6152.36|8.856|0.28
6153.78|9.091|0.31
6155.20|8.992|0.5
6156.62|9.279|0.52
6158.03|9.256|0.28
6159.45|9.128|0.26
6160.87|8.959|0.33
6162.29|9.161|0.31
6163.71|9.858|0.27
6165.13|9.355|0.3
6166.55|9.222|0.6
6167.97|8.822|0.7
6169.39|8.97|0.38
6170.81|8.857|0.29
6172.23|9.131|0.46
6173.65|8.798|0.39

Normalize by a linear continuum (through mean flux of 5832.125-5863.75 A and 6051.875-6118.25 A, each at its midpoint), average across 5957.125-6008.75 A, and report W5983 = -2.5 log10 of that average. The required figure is 0.045 mag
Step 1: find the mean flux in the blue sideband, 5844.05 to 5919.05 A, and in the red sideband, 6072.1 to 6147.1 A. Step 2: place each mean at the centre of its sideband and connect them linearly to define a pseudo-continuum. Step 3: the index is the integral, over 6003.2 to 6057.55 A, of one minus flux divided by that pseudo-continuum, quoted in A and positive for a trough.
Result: 3.6 A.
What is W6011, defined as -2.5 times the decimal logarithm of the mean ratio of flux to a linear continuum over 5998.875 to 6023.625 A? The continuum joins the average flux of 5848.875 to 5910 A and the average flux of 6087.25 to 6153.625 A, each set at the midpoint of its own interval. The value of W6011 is 0.09 mag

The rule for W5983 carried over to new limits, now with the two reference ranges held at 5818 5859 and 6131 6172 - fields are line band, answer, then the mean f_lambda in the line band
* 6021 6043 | 0.04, 9.38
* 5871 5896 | -0.16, 12.2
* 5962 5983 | 0.03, 9.79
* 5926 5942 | 0.02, 10.1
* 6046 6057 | 0.05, 9.17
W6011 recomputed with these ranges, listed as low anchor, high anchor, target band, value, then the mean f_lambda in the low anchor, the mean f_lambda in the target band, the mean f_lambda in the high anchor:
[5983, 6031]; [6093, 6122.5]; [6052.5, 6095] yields -0.03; 9.49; 9.5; 9.05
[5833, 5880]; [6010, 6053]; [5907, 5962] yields 0.04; 11.6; 10.2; 9.35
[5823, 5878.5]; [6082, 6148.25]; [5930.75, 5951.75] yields 0.07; 11.4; 9.99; 9.19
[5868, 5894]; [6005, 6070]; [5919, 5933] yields 0.12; 12.3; 10.2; 9.36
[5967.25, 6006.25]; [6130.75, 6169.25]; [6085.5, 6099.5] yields -0.03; 9.6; 9.5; 9.04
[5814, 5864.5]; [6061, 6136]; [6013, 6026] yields 0.04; 10.8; 9.45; 9.31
